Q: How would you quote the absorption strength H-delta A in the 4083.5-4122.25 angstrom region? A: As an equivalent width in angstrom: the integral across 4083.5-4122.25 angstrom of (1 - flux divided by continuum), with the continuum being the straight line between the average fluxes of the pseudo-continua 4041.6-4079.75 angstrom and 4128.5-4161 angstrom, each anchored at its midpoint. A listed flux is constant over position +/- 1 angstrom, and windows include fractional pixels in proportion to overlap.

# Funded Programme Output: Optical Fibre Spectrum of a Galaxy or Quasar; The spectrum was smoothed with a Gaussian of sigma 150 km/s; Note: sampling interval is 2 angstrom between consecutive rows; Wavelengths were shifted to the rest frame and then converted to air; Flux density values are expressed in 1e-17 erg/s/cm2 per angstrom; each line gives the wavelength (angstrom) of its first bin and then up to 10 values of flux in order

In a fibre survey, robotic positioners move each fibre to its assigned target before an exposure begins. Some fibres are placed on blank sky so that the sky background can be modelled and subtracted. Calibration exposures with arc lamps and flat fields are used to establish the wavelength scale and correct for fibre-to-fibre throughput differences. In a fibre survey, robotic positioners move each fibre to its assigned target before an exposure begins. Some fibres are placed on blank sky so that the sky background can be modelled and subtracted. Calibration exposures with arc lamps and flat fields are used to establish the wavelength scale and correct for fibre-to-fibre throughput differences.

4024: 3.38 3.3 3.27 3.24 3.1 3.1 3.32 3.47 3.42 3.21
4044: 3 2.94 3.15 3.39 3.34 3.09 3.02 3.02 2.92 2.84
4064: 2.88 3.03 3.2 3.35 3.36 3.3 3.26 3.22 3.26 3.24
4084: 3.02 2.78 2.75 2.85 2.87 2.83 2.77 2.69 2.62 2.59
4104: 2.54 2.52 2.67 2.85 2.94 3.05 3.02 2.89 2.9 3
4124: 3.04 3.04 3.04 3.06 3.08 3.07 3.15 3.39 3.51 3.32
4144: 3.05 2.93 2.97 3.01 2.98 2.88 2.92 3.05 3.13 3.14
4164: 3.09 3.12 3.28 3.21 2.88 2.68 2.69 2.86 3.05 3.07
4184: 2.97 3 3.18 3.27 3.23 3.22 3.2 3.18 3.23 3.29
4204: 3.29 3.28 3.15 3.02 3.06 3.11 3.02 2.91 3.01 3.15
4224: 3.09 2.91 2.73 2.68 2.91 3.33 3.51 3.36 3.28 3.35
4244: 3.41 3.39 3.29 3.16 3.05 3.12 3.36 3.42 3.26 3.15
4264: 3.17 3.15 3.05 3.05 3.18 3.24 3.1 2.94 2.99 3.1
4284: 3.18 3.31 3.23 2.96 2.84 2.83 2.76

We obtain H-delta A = 3.9 angstrom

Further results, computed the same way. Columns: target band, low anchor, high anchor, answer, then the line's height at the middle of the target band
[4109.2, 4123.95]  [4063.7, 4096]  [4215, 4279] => 0.6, 3.09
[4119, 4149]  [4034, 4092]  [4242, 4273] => 0.5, 3.16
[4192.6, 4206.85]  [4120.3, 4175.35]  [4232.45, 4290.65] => -0.5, 3.13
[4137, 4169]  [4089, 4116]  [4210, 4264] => -2.2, 2.91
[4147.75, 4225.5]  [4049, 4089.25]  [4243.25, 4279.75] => 2.1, 3.16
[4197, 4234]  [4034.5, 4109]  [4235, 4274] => 1.6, 3.2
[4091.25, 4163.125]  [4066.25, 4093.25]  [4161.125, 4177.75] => 2.2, 3.05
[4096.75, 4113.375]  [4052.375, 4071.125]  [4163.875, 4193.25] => 2.0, 3.05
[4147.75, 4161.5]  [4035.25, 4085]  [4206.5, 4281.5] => 0.7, 3.15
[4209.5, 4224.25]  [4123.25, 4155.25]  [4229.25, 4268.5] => 0.7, 3.19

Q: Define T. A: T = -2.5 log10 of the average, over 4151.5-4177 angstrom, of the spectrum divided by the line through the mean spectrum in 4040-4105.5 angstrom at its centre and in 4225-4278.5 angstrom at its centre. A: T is 0.03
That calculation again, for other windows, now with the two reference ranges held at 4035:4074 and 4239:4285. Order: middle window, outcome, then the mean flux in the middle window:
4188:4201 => -0.01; 3.22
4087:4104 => 0.16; 2.73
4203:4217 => 0.02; 3.13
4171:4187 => 0.10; 2.9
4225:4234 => 0.12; 2.87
